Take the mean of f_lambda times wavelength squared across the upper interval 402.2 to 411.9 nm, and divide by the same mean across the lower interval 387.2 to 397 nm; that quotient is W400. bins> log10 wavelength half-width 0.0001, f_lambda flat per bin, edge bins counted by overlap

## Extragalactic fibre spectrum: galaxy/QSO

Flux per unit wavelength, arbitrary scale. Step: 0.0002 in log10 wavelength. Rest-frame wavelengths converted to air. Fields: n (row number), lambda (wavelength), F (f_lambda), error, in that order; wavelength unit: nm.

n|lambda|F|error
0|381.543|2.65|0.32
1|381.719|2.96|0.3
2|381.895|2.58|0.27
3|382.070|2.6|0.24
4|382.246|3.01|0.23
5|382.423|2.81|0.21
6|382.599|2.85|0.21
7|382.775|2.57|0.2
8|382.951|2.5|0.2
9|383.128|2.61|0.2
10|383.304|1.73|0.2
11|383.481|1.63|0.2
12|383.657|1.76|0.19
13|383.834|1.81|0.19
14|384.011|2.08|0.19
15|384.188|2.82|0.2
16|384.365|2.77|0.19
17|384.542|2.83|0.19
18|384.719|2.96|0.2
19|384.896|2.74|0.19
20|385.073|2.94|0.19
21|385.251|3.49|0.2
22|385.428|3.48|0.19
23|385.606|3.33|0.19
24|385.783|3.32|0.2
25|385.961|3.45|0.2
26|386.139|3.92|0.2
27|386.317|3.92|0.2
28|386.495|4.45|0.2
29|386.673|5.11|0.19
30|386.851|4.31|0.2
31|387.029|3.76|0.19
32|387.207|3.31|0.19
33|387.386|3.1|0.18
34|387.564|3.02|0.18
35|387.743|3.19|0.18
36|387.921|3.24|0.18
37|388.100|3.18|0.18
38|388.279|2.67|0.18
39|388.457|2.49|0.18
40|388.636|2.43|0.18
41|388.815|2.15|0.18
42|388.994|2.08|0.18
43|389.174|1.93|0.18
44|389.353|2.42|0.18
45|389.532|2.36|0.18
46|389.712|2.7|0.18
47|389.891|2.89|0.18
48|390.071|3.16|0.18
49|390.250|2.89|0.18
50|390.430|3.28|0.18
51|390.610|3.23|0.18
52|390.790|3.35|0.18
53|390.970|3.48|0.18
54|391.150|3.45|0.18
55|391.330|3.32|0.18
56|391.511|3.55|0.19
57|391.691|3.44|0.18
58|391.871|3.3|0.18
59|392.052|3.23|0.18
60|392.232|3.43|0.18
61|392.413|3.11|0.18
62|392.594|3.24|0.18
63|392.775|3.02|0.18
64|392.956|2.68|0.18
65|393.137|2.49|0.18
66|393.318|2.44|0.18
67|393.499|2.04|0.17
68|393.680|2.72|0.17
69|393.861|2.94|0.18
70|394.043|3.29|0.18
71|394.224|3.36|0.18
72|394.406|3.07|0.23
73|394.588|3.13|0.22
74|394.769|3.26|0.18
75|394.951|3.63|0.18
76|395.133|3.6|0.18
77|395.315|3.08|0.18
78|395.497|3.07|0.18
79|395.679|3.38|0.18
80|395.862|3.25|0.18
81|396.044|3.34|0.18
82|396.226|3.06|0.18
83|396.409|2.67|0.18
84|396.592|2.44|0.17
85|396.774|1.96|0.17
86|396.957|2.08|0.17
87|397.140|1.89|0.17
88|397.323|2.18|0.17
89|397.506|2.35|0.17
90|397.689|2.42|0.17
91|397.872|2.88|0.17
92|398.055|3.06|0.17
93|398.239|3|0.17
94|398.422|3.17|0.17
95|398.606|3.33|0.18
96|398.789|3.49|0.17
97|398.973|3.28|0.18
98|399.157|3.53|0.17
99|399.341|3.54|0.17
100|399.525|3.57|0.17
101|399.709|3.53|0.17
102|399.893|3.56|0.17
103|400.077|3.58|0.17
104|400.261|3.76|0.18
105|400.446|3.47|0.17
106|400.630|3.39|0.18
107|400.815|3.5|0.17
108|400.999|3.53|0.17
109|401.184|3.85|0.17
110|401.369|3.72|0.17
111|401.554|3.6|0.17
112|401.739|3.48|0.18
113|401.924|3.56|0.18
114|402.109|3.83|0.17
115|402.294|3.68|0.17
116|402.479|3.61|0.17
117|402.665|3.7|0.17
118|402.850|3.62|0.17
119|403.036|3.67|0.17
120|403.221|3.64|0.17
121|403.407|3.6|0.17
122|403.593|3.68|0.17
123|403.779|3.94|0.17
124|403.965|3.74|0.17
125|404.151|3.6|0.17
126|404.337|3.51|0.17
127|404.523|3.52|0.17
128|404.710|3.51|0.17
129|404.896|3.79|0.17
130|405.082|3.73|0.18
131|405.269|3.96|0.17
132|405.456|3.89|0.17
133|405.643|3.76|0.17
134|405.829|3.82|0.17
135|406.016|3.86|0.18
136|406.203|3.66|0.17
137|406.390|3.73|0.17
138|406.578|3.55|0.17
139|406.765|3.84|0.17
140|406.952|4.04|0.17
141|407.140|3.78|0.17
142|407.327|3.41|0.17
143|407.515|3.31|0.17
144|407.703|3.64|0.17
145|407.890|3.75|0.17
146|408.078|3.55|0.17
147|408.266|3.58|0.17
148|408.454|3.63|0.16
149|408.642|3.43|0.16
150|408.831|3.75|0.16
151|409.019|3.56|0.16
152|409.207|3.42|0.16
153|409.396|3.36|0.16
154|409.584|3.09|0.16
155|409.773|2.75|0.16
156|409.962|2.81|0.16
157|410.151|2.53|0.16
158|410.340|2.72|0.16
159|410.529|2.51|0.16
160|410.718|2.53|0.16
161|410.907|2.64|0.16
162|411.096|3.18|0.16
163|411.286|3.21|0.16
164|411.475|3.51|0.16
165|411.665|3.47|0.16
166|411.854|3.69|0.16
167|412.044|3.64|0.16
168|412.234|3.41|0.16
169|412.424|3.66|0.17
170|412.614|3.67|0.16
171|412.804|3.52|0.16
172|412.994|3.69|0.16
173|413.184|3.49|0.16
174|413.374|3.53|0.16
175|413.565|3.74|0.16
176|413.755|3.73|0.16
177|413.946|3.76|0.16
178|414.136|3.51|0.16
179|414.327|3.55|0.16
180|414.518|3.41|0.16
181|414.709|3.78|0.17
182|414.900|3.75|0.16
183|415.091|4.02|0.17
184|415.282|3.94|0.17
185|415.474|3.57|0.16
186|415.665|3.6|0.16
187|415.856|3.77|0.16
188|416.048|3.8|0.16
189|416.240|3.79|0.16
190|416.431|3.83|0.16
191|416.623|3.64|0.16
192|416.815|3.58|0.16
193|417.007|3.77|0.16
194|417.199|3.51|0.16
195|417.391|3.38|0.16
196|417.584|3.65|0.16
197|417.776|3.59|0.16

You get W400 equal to 1.27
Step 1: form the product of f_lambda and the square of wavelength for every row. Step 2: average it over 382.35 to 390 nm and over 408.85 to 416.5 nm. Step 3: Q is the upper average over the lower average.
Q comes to 1.3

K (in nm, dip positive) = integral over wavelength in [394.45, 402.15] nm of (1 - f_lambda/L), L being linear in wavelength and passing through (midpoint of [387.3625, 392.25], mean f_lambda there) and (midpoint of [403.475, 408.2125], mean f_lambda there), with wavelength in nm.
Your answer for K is 0.386 nm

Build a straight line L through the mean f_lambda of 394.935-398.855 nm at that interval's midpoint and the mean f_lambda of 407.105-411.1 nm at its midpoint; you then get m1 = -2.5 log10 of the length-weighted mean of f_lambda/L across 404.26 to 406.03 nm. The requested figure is -0.20 mag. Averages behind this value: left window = 2.86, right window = 3.22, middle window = 3.73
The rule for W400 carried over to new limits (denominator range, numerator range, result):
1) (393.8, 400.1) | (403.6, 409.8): 1.25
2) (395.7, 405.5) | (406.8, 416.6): 1.10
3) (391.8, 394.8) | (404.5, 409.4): 1.32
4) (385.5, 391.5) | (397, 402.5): 1.10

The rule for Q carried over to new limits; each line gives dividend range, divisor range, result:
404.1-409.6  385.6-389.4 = 1.25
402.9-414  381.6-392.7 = 1.30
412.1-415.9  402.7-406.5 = 1.03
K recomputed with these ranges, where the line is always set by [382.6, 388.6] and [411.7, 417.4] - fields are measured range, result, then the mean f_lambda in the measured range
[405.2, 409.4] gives -0.20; 3.67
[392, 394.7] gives 0.22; 2.95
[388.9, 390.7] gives 0.25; 2.69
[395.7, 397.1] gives 0.25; 2.69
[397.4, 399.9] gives 0.11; 3.18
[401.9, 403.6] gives -0.13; 3.66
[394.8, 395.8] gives -0.03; 3.34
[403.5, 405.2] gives -0.11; 3.67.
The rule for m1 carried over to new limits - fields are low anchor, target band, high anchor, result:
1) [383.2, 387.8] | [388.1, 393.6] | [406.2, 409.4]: 0.13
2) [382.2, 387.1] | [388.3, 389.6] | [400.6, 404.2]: 0.36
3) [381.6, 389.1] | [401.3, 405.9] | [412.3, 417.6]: -0.09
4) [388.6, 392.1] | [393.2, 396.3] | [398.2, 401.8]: 0.04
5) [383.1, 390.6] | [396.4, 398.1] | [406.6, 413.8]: 0.31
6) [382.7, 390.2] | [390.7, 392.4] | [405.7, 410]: -0.11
